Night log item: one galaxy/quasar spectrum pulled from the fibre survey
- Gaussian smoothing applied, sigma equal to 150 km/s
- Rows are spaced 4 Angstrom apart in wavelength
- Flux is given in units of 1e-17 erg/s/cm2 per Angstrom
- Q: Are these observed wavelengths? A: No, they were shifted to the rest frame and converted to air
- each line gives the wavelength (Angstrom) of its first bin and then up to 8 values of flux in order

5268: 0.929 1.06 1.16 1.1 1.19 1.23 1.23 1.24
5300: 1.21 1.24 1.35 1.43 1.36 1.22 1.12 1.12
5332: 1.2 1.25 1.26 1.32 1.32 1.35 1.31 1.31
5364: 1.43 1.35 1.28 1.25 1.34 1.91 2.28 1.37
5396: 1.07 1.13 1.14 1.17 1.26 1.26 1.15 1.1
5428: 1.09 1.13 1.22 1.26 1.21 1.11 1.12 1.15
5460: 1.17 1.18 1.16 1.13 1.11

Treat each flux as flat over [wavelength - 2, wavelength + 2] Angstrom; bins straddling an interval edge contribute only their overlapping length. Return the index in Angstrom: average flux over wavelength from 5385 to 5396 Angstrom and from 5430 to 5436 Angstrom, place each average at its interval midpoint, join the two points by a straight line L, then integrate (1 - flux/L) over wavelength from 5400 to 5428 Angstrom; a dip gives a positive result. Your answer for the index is 4.5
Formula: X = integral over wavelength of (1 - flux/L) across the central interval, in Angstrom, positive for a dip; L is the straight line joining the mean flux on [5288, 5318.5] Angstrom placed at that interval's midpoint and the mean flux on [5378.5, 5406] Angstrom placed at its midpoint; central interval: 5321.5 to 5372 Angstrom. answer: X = 3.61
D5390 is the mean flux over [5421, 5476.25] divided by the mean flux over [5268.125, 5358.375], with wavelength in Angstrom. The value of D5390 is 0.94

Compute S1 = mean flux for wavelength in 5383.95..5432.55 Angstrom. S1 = 1.29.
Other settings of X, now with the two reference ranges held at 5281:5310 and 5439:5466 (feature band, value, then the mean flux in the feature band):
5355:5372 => -1.93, 1.34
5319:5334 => 0.76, 1.16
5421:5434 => 0.76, 1.11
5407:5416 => -0.33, 1.23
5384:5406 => -4.62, 1.44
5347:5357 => -0.97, 1.33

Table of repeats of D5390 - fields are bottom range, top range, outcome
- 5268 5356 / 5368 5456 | 1.04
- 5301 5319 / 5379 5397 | 1.23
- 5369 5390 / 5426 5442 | 0.73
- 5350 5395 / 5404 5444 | 0.81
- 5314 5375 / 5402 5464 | 0.91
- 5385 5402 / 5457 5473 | 0.78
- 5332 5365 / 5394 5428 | 0.88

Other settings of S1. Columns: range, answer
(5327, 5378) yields 1.29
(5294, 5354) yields 1.27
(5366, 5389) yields 1.54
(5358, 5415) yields 1.38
